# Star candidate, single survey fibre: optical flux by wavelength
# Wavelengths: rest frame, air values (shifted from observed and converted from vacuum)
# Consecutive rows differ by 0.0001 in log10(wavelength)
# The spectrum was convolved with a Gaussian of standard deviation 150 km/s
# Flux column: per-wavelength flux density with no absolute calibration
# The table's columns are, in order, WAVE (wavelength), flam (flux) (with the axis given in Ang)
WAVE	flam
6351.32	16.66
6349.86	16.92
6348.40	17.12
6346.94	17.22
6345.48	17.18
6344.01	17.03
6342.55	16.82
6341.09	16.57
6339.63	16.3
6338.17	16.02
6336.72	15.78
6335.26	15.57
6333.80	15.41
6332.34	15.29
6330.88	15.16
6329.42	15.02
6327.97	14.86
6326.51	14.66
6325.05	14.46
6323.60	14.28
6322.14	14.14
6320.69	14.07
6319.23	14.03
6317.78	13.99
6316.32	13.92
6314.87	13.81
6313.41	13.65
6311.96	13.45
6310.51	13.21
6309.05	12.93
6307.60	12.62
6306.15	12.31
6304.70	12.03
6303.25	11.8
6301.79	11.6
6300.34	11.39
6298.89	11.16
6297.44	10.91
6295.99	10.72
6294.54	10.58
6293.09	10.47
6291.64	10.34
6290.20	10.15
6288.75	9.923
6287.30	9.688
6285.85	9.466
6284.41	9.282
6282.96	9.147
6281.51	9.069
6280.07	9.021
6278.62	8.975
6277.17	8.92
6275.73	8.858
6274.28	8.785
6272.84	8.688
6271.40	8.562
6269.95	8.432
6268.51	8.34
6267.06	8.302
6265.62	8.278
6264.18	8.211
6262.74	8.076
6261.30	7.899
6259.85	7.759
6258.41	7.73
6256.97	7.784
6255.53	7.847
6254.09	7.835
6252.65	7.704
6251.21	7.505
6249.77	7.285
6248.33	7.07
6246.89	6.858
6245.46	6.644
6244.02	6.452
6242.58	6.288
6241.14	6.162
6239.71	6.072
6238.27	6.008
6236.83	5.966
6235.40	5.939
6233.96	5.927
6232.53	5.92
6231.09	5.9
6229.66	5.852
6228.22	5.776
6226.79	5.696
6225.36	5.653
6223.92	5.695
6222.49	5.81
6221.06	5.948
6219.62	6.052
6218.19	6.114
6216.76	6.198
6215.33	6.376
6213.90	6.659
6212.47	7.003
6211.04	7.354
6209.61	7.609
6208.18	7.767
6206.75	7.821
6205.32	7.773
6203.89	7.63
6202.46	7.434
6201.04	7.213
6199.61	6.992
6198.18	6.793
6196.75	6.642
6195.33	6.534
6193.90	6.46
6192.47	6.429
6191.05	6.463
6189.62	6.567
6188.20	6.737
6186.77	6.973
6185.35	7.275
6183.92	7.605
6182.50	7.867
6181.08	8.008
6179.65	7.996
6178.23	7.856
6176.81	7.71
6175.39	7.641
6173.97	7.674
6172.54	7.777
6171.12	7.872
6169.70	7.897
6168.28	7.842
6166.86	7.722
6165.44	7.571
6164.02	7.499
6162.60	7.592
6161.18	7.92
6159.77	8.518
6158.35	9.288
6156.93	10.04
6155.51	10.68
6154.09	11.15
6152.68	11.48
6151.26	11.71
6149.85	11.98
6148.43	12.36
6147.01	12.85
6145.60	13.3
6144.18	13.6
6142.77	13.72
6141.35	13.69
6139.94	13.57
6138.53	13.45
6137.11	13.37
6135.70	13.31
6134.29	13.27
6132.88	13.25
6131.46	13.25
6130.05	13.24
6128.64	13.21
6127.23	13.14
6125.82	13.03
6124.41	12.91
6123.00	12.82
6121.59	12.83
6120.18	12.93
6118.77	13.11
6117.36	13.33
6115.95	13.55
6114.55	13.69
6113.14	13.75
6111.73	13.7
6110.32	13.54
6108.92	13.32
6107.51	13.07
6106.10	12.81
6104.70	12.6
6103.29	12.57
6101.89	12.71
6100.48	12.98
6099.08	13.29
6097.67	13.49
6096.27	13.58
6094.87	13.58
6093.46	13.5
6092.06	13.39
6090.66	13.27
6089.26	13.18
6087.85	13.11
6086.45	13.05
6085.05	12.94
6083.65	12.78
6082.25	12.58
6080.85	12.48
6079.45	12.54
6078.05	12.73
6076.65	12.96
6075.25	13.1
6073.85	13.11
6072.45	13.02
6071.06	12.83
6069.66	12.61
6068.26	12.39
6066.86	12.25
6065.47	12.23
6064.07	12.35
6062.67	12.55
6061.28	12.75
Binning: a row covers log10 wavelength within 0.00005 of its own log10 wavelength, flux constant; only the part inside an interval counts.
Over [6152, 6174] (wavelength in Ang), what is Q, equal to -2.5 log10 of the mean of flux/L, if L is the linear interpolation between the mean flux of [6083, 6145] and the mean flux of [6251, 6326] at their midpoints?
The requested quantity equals 0.39 mag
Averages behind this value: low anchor 13.2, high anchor 10.5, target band 8.68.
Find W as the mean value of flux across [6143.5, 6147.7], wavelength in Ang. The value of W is 13.2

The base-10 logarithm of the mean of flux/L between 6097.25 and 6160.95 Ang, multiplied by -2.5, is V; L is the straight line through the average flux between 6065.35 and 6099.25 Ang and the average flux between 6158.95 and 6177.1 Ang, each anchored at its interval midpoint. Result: -0.250 mag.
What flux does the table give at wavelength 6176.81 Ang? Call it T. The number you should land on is 7.71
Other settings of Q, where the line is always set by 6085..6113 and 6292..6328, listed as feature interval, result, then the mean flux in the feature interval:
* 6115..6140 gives 0.00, 13.2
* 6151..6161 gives 0.27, 10.2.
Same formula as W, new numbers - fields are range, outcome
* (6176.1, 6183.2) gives 7.89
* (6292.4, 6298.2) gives 10.7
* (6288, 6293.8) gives 10.2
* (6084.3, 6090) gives 13.1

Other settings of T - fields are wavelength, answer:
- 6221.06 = 5.948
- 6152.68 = 11.48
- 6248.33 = 7.07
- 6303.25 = 11.8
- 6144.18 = 13.6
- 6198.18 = 6.793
